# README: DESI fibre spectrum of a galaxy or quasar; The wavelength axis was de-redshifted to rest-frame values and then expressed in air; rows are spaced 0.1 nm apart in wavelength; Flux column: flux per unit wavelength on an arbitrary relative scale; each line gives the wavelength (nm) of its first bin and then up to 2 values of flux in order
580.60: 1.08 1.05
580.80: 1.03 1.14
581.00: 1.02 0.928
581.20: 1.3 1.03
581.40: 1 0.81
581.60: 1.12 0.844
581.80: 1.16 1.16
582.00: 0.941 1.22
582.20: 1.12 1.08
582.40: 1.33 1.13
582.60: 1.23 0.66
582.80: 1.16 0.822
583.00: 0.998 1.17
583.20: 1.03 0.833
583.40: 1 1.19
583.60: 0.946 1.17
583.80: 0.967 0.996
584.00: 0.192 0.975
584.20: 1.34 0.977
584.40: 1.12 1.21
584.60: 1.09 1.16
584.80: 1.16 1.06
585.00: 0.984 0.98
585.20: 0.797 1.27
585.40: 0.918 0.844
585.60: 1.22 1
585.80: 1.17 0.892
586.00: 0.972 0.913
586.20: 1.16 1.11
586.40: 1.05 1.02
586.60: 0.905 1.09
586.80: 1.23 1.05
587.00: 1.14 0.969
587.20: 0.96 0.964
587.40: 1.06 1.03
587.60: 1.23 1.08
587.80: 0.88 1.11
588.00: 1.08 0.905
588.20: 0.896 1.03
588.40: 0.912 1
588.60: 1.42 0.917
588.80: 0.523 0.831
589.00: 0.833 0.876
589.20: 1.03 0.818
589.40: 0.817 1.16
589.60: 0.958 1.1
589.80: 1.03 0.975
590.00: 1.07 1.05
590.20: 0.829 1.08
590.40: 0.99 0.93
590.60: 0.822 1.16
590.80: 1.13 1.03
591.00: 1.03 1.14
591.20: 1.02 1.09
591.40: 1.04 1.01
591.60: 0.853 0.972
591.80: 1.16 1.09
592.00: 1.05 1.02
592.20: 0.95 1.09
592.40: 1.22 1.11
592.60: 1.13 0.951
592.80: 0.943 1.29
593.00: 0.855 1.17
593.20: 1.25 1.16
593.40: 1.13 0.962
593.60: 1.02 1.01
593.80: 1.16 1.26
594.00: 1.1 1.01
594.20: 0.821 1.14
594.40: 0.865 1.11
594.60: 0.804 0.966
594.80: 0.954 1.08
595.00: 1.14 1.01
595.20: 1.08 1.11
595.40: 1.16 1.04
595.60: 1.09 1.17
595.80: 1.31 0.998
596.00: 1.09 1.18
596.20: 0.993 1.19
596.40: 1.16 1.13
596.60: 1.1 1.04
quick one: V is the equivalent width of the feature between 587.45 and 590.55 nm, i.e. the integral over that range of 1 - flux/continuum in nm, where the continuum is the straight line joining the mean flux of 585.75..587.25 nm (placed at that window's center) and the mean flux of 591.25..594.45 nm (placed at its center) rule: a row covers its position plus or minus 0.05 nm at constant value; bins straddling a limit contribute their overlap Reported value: 0.20 nm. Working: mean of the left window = 1.04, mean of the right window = 1.06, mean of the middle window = 0.98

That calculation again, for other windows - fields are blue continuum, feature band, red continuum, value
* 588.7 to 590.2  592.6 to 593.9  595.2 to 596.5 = -0.05 nm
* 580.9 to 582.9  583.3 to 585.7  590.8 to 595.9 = 0.09 nm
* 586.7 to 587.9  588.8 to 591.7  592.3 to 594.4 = 0.24 nm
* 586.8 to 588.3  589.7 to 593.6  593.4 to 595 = -0.07 nm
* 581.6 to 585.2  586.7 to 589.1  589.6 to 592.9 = 0.08 nm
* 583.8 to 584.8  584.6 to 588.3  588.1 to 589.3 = -0.25 nm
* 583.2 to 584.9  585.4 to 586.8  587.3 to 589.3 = -0.04 nm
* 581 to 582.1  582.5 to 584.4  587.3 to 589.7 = 0.06 nm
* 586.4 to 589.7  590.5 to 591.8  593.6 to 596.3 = 0.00 nm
